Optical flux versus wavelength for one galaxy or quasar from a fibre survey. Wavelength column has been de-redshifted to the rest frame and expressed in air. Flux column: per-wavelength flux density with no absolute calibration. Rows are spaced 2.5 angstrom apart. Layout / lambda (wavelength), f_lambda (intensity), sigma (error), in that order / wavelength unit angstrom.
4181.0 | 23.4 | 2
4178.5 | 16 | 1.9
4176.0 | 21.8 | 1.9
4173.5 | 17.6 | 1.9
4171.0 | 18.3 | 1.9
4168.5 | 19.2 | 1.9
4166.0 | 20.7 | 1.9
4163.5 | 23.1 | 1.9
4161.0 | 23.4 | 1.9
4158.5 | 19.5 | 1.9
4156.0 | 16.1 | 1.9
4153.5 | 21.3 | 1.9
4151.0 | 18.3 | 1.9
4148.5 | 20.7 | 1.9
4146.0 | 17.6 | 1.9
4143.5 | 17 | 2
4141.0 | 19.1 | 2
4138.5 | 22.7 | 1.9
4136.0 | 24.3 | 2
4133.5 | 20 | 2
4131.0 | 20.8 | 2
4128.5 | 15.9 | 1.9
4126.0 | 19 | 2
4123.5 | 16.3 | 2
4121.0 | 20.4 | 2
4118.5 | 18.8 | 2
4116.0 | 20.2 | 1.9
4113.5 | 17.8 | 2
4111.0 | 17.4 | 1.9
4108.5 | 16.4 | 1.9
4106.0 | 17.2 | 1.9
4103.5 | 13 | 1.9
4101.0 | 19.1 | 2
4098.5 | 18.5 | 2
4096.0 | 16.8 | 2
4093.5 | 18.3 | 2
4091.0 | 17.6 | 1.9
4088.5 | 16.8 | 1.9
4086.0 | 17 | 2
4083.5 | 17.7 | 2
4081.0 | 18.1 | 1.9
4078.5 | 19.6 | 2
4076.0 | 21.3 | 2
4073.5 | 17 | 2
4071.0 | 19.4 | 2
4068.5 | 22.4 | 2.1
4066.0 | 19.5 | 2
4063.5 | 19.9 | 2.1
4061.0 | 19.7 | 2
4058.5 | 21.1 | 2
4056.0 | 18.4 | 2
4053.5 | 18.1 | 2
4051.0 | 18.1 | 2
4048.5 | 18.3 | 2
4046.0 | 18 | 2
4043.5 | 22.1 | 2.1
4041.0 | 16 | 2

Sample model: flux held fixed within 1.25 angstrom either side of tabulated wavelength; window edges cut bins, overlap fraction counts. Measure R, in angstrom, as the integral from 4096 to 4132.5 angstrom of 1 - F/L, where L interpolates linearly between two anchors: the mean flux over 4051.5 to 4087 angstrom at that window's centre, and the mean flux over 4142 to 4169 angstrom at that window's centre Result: 3.0 angstrom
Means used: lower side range 19.2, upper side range 19.7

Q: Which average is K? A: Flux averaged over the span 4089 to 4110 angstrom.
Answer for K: 17.1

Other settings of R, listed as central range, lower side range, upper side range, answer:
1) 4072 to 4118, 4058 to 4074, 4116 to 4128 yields 3.5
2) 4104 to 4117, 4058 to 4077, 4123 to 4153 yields 1.4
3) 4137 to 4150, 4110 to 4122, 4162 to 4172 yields 0.2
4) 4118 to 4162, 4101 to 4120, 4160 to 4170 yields 0.2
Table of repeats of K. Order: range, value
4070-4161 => 18.6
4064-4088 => 19.1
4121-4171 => 19.7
